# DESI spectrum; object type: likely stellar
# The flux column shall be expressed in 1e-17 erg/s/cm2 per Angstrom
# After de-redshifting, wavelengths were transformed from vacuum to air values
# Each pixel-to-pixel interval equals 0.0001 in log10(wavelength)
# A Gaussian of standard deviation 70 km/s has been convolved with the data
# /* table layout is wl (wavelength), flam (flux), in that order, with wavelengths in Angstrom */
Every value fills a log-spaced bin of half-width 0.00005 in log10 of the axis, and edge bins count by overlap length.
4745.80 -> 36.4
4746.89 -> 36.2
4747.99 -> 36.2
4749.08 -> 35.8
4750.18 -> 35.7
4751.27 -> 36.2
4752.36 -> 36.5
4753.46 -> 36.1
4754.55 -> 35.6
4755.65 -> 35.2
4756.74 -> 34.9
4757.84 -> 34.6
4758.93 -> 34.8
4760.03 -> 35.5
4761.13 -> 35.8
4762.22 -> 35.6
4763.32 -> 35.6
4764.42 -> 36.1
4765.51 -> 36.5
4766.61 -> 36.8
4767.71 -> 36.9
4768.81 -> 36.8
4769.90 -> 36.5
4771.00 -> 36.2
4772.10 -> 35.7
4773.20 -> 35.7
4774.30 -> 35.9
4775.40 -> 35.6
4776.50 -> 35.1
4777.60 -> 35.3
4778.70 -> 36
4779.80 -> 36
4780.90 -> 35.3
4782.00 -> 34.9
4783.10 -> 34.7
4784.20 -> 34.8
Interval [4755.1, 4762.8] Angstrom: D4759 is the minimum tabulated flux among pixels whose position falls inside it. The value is 34.6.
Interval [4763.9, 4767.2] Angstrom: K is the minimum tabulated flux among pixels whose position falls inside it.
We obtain 36.1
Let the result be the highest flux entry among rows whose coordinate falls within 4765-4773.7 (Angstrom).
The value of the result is 36.9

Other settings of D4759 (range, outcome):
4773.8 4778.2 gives 35.1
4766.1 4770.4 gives 36.5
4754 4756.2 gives 35.2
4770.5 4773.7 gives 35.7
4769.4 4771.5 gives 36.2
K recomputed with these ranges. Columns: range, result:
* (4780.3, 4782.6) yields 34.9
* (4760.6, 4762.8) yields 35.6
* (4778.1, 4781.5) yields 35.3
